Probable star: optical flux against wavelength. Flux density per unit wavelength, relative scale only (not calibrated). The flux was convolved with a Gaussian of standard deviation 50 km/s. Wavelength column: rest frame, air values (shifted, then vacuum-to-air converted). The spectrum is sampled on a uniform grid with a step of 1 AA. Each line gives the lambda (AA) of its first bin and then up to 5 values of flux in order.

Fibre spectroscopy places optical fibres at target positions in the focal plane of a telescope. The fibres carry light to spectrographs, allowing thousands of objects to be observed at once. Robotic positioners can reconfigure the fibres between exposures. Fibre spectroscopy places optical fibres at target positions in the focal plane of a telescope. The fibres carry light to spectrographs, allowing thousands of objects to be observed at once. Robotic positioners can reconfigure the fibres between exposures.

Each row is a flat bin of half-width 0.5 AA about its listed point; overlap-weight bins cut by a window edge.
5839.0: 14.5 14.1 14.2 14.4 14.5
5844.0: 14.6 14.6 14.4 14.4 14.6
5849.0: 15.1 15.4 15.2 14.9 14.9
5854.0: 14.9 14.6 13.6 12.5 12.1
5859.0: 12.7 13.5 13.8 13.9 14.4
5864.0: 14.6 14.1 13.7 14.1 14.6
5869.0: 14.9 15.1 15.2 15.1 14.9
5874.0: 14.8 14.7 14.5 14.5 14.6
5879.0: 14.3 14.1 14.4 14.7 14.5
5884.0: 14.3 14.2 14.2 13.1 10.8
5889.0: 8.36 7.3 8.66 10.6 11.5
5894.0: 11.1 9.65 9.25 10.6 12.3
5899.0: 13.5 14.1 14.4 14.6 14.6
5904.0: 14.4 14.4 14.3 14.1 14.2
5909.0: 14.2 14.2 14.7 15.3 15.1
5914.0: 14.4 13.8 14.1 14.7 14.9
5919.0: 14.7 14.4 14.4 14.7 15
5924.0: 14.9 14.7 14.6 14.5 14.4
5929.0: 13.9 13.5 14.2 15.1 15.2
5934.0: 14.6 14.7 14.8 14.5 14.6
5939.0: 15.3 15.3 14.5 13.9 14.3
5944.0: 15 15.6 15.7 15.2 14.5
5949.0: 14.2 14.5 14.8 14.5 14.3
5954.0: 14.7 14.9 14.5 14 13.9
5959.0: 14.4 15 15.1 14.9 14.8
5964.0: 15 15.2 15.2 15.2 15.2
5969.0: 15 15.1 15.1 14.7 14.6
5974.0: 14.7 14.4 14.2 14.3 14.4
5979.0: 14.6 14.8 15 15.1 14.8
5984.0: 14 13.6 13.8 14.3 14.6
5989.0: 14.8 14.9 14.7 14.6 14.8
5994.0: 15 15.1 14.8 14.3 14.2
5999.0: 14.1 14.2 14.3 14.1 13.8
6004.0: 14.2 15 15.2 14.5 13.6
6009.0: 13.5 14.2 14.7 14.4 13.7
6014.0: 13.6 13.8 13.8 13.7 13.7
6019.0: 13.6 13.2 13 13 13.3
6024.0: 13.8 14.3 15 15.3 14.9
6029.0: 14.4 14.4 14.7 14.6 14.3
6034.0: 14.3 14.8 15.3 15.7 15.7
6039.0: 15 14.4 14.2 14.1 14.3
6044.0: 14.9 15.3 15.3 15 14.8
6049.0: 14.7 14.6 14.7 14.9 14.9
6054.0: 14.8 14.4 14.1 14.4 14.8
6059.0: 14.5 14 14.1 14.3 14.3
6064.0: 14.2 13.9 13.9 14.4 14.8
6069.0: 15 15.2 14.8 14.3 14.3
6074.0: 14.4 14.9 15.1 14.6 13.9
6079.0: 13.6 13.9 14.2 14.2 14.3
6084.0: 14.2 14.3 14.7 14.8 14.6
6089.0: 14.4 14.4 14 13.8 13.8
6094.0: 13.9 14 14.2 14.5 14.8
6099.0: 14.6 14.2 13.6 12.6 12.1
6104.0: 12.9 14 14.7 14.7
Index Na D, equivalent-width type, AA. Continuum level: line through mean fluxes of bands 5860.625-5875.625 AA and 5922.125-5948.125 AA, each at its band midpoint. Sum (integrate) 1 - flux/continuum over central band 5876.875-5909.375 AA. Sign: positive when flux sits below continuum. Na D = 4.0 AA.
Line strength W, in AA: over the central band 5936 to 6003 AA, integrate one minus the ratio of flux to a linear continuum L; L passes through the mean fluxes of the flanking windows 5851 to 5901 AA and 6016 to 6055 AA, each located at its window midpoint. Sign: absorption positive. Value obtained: -3.15 AA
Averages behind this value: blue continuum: 13.3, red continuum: 14.5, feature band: 14.7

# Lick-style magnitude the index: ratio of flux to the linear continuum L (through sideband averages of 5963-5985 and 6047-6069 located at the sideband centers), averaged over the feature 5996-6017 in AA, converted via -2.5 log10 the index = 0.037 mag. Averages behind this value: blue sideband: 14.8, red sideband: 14.5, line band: 14.2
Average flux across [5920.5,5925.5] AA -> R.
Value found 14.7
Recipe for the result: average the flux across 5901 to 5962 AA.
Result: 14.6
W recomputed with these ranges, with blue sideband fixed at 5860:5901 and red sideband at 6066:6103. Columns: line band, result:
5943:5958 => -1.3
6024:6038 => -0.8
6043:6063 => -0.8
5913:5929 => -1.4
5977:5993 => -0.9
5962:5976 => -1.3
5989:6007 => -1.0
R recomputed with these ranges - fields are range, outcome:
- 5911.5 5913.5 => 15.2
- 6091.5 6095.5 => 13.9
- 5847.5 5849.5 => 14.8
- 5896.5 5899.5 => 12.1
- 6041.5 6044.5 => 14.4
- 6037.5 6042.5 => 14.7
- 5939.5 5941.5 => 14.9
